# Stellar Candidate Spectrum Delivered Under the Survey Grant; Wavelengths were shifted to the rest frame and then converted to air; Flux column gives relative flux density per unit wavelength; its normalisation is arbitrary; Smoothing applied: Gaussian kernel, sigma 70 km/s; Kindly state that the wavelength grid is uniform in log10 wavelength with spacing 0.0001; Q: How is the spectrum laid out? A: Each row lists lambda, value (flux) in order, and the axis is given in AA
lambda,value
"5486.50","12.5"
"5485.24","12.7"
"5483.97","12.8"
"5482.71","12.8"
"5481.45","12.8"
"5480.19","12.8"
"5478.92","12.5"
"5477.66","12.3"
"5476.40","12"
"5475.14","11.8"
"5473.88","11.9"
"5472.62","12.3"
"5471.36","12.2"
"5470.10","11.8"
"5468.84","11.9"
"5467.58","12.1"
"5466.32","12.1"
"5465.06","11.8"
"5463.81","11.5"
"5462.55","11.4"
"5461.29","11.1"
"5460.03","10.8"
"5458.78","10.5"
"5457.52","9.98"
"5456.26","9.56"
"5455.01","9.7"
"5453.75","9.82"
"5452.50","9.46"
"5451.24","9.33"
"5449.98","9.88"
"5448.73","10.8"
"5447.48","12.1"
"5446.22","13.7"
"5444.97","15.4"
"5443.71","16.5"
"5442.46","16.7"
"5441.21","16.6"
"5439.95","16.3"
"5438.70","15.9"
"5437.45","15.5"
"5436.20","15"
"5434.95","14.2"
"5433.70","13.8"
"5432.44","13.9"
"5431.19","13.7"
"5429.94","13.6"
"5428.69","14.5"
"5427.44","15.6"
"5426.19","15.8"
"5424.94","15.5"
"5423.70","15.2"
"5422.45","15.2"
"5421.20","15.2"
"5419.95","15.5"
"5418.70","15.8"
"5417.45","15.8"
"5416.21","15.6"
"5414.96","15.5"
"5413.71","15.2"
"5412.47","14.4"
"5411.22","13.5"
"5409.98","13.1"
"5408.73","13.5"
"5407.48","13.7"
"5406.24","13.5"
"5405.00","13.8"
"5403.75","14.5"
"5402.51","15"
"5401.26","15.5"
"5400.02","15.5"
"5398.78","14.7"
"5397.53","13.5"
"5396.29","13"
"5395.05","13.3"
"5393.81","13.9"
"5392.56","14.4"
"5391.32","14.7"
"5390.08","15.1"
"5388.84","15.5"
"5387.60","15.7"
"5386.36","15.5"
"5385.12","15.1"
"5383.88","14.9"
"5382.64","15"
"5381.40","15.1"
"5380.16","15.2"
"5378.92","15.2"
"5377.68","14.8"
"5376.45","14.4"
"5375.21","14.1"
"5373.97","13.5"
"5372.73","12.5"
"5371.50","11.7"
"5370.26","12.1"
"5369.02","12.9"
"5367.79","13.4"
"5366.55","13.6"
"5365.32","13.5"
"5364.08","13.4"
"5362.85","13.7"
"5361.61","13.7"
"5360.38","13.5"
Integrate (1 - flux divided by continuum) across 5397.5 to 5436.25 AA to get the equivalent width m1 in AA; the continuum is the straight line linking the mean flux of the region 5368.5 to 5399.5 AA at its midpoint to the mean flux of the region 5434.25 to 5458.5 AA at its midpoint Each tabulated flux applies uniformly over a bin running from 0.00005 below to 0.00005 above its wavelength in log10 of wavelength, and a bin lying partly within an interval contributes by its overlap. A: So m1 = -3.2 AA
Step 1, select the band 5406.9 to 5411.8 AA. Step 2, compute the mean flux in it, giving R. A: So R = 13.4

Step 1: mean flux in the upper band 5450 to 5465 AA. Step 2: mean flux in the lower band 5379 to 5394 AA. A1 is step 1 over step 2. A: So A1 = 0.69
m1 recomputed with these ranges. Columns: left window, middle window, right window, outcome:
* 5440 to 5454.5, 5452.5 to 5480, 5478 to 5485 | 3.03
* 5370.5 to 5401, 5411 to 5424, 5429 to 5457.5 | -1.41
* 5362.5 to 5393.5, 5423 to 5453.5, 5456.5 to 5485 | -3.32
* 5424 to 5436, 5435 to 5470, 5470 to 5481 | 2.59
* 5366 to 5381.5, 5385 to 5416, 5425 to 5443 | -0.32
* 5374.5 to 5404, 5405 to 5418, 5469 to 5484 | -0.22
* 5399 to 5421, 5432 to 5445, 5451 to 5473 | -2.91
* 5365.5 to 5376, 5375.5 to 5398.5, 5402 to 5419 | -1.81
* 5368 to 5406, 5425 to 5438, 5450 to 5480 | -2.13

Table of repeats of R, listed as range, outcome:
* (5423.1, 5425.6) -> 15.4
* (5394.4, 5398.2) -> 13.3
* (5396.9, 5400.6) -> 14.5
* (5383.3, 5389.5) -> 15.3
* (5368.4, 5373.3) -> 12.3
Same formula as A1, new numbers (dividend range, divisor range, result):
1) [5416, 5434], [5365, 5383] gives 1.09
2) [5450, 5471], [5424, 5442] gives 0.72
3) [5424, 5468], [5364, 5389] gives 0.92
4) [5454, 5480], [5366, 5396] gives 0.81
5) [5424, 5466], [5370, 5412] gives 0.91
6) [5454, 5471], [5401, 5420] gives 0.76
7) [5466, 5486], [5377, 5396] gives 0.83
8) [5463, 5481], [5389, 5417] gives 0.84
